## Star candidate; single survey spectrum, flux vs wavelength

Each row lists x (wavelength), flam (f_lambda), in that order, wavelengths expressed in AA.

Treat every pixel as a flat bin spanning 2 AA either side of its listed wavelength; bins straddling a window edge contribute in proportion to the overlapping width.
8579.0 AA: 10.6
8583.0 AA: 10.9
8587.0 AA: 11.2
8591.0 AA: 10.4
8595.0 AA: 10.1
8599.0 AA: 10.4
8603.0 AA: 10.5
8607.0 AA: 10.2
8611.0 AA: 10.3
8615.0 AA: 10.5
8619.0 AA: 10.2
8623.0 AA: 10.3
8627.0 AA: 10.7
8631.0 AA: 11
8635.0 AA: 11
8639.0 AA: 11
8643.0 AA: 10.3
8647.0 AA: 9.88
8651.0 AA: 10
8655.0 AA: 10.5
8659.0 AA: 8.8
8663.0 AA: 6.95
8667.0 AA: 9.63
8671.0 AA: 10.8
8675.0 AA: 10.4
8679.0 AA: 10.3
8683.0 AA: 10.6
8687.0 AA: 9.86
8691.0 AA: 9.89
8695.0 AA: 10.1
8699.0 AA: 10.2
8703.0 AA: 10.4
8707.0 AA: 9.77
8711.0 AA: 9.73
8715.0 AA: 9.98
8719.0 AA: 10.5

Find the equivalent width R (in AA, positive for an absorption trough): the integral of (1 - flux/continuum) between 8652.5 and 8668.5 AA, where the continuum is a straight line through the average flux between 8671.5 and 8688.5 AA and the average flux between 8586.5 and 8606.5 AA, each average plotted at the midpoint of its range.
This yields 2.14 AA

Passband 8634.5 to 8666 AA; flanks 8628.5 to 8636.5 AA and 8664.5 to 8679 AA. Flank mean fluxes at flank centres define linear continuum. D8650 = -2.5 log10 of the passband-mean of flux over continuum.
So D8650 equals 0.09 mag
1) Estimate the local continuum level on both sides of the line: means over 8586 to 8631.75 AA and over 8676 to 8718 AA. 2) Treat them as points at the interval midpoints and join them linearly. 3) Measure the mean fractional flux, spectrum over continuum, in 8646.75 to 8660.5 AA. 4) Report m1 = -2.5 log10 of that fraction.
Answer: 0.05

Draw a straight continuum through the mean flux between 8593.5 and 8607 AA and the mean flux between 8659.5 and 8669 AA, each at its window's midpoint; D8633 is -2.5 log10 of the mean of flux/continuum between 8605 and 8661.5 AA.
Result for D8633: -0.11 mag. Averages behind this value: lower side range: 10.3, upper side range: 8.37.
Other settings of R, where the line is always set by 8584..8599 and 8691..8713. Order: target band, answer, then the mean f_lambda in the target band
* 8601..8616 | 0.2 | 10.4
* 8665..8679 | -0.1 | 10.3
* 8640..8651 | 0.2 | 10.2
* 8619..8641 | -0.8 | 10.7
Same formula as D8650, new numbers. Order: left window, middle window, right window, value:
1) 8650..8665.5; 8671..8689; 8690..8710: -0.086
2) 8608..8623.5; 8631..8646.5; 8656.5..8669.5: -0.130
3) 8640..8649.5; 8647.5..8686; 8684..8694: 0.032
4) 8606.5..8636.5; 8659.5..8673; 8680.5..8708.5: 0.134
